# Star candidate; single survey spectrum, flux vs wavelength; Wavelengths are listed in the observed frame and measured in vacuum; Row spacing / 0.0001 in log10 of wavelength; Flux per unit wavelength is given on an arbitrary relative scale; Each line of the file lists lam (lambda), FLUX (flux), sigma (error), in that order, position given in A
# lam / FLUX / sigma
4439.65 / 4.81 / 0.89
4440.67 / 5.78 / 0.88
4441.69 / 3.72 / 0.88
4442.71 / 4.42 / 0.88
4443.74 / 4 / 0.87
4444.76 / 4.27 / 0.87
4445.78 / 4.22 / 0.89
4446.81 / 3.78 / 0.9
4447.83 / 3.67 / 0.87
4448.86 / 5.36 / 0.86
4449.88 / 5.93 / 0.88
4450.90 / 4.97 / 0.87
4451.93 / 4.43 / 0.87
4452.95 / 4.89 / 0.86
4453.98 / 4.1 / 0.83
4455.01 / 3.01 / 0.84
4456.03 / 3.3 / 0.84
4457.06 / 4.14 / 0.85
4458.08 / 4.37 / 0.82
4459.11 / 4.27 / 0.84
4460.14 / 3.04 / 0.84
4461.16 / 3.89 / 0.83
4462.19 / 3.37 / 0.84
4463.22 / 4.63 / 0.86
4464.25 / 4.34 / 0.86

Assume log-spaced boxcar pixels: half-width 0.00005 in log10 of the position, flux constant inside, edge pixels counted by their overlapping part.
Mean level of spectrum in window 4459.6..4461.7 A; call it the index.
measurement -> 3.48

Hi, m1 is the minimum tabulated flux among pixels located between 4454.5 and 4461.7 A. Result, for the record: 3.01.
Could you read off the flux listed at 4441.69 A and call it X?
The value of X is 3.72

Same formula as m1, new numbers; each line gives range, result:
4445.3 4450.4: 3.67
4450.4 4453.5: 4.43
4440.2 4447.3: 3.72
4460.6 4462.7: 3.37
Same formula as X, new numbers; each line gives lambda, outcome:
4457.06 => 4.14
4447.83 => 3.67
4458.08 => 4.37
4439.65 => 4.81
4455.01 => 3.01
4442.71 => 4.42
